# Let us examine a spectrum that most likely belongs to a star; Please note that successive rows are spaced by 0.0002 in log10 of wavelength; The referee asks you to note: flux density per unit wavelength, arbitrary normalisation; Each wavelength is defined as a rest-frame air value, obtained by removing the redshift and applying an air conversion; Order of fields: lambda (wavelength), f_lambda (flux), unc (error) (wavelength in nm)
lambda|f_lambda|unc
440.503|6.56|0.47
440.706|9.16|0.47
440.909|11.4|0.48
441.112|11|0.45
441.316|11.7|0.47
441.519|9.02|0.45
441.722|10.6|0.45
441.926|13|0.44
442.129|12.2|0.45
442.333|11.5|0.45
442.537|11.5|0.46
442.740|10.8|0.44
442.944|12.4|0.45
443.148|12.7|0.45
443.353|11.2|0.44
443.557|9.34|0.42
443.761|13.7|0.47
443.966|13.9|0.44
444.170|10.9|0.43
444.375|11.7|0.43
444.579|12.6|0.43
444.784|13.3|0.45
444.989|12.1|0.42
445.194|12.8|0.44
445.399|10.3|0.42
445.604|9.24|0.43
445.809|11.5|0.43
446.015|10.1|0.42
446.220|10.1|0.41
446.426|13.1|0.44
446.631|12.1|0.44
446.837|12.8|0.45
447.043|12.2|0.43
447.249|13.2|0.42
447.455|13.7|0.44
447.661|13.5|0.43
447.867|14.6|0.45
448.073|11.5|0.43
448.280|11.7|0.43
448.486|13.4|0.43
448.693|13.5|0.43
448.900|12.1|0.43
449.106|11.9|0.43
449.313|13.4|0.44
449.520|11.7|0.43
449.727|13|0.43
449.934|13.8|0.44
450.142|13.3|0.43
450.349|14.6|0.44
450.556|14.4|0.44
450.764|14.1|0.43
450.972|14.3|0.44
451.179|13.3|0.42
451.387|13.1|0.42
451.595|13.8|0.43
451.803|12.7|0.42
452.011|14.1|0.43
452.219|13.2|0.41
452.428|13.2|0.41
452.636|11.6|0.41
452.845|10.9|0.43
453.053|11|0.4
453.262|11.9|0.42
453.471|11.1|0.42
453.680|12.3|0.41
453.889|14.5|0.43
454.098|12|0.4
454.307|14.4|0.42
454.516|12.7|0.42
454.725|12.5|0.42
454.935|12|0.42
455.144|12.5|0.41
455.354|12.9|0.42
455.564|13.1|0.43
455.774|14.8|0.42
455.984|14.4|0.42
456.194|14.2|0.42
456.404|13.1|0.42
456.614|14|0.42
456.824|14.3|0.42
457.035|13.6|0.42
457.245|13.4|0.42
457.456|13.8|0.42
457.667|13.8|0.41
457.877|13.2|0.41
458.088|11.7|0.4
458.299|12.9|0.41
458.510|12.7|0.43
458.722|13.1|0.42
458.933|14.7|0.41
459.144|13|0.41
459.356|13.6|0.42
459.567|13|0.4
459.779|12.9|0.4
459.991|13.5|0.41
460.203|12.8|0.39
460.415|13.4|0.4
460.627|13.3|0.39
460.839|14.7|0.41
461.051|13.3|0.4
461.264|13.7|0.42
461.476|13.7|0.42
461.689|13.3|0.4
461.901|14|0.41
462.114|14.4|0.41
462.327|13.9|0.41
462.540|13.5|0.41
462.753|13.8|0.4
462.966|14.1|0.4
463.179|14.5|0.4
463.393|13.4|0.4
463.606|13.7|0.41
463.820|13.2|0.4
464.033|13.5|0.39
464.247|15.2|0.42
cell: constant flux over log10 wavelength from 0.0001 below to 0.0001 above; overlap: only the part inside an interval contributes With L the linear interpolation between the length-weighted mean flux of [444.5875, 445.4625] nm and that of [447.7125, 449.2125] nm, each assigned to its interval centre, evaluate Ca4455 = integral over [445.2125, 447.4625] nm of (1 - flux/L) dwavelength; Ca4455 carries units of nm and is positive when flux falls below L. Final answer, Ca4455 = 0.15 nm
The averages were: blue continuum 12.3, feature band 11.6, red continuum 12.7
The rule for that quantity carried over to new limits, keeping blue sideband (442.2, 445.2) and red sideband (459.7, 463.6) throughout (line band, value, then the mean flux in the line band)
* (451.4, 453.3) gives 0.04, 12.5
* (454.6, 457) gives -0.05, 13.4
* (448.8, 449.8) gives 0.01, 12.4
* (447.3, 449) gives -0.08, 13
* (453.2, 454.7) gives 0.03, 12.7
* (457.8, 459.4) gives 0.04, 13.1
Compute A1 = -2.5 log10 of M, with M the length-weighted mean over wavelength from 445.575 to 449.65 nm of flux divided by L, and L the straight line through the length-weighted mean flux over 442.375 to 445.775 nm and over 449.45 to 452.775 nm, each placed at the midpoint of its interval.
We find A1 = 0.02 mag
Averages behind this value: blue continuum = 11.8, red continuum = 13.4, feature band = 12.3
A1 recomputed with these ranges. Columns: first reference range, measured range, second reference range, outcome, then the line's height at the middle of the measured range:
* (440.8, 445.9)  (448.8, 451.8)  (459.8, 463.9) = -0.08 mag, 12.4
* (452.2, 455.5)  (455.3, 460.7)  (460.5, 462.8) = -0.03 mag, 13.1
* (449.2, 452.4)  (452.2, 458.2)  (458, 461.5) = 0.04 mag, 13.4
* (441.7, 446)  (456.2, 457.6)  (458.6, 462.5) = -0.05 mag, 13.2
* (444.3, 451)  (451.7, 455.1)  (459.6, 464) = 0.04 mag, 13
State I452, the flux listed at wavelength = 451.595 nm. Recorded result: 13.8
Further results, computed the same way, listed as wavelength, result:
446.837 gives 12.8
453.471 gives 11.1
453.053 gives 11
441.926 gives 13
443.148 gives 12.7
